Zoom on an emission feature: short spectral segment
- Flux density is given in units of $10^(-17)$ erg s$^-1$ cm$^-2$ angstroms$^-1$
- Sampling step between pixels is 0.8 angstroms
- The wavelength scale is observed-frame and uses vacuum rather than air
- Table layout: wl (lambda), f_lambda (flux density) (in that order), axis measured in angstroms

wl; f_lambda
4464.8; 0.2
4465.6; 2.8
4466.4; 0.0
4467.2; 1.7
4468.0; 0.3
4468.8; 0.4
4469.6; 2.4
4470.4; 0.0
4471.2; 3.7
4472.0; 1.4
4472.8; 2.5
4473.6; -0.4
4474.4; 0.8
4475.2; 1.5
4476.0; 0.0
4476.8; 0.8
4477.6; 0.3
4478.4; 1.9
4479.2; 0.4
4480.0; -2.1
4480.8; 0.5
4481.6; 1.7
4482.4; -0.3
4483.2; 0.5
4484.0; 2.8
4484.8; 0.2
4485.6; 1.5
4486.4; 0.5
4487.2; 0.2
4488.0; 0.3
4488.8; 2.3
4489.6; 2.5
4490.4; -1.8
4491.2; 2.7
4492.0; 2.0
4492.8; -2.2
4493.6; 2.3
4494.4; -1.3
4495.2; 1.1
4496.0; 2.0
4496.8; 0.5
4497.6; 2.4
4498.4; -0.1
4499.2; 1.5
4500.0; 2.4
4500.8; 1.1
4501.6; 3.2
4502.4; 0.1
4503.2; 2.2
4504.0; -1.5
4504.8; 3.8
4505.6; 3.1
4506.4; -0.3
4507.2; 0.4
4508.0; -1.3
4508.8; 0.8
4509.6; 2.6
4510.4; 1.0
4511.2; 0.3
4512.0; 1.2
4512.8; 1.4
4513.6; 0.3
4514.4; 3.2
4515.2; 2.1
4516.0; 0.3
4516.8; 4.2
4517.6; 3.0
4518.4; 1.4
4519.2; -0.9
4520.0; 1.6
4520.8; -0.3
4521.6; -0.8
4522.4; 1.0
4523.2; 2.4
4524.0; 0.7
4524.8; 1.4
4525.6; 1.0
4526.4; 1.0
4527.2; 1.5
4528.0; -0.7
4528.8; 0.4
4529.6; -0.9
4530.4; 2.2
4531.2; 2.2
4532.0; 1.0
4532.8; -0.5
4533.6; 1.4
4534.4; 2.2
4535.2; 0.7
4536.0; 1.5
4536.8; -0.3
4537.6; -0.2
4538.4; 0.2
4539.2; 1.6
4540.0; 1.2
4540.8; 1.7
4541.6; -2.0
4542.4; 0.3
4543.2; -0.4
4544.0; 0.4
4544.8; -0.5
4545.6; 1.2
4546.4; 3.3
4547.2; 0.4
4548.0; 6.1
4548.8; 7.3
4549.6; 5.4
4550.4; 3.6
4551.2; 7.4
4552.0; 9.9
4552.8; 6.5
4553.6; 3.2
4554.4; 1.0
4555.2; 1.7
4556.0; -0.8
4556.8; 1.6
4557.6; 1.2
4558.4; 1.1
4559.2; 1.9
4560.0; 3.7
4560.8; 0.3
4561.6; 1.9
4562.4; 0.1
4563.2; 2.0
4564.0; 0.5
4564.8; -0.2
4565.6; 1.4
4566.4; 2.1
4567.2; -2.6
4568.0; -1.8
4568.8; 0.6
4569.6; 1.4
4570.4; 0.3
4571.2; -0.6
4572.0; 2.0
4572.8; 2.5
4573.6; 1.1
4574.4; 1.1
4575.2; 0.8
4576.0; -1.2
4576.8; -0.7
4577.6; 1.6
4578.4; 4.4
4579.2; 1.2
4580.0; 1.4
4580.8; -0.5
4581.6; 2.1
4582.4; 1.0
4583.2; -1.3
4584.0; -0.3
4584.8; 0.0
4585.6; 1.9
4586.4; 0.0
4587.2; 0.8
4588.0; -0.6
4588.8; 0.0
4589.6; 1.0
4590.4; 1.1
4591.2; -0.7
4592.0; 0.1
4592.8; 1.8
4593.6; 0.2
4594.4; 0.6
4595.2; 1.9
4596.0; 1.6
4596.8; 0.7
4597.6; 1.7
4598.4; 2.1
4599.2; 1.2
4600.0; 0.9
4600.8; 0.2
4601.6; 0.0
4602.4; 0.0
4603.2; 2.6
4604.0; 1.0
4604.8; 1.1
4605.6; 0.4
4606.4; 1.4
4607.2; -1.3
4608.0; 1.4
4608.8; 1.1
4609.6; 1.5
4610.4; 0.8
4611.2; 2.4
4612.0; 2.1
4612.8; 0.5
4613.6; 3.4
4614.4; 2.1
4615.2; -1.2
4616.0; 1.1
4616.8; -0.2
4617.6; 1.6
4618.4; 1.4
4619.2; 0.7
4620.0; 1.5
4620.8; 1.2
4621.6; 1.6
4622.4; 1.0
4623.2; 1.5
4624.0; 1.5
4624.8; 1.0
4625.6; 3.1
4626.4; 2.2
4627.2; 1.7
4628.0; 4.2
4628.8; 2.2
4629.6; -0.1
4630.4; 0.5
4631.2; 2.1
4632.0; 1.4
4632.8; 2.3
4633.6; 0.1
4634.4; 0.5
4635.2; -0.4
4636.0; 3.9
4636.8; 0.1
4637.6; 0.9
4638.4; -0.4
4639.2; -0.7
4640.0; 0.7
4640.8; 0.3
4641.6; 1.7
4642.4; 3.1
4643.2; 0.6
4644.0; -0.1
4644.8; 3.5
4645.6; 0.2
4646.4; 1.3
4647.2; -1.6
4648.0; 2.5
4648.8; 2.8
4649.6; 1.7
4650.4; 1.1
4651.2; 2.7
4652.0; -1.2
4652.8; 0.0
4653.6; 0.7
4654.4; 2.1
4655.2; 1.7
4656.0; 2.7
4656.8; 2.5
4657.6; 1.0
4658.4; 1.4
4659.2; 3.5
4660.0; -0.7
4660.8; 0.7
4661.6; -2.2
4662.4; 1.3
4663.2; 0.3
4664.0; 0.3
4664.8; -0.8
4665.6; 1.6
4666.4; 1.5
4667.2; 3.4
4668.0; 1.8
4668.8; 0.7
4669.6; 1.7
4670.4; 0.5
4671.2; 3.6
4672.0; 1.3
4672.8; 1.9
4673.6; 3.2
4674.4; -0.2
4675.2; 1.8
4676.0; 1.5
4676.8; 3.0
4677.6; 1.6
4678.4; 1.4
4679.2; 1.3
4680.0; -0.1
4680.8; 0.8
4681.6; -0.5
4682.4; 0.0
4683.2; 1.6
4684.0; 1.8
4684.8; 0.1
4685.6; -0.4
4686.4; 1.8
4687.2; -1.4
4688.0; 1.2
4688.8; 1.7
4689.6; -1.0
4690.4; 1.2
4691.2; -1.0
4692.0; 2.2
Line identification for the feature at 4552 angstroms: [O II]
